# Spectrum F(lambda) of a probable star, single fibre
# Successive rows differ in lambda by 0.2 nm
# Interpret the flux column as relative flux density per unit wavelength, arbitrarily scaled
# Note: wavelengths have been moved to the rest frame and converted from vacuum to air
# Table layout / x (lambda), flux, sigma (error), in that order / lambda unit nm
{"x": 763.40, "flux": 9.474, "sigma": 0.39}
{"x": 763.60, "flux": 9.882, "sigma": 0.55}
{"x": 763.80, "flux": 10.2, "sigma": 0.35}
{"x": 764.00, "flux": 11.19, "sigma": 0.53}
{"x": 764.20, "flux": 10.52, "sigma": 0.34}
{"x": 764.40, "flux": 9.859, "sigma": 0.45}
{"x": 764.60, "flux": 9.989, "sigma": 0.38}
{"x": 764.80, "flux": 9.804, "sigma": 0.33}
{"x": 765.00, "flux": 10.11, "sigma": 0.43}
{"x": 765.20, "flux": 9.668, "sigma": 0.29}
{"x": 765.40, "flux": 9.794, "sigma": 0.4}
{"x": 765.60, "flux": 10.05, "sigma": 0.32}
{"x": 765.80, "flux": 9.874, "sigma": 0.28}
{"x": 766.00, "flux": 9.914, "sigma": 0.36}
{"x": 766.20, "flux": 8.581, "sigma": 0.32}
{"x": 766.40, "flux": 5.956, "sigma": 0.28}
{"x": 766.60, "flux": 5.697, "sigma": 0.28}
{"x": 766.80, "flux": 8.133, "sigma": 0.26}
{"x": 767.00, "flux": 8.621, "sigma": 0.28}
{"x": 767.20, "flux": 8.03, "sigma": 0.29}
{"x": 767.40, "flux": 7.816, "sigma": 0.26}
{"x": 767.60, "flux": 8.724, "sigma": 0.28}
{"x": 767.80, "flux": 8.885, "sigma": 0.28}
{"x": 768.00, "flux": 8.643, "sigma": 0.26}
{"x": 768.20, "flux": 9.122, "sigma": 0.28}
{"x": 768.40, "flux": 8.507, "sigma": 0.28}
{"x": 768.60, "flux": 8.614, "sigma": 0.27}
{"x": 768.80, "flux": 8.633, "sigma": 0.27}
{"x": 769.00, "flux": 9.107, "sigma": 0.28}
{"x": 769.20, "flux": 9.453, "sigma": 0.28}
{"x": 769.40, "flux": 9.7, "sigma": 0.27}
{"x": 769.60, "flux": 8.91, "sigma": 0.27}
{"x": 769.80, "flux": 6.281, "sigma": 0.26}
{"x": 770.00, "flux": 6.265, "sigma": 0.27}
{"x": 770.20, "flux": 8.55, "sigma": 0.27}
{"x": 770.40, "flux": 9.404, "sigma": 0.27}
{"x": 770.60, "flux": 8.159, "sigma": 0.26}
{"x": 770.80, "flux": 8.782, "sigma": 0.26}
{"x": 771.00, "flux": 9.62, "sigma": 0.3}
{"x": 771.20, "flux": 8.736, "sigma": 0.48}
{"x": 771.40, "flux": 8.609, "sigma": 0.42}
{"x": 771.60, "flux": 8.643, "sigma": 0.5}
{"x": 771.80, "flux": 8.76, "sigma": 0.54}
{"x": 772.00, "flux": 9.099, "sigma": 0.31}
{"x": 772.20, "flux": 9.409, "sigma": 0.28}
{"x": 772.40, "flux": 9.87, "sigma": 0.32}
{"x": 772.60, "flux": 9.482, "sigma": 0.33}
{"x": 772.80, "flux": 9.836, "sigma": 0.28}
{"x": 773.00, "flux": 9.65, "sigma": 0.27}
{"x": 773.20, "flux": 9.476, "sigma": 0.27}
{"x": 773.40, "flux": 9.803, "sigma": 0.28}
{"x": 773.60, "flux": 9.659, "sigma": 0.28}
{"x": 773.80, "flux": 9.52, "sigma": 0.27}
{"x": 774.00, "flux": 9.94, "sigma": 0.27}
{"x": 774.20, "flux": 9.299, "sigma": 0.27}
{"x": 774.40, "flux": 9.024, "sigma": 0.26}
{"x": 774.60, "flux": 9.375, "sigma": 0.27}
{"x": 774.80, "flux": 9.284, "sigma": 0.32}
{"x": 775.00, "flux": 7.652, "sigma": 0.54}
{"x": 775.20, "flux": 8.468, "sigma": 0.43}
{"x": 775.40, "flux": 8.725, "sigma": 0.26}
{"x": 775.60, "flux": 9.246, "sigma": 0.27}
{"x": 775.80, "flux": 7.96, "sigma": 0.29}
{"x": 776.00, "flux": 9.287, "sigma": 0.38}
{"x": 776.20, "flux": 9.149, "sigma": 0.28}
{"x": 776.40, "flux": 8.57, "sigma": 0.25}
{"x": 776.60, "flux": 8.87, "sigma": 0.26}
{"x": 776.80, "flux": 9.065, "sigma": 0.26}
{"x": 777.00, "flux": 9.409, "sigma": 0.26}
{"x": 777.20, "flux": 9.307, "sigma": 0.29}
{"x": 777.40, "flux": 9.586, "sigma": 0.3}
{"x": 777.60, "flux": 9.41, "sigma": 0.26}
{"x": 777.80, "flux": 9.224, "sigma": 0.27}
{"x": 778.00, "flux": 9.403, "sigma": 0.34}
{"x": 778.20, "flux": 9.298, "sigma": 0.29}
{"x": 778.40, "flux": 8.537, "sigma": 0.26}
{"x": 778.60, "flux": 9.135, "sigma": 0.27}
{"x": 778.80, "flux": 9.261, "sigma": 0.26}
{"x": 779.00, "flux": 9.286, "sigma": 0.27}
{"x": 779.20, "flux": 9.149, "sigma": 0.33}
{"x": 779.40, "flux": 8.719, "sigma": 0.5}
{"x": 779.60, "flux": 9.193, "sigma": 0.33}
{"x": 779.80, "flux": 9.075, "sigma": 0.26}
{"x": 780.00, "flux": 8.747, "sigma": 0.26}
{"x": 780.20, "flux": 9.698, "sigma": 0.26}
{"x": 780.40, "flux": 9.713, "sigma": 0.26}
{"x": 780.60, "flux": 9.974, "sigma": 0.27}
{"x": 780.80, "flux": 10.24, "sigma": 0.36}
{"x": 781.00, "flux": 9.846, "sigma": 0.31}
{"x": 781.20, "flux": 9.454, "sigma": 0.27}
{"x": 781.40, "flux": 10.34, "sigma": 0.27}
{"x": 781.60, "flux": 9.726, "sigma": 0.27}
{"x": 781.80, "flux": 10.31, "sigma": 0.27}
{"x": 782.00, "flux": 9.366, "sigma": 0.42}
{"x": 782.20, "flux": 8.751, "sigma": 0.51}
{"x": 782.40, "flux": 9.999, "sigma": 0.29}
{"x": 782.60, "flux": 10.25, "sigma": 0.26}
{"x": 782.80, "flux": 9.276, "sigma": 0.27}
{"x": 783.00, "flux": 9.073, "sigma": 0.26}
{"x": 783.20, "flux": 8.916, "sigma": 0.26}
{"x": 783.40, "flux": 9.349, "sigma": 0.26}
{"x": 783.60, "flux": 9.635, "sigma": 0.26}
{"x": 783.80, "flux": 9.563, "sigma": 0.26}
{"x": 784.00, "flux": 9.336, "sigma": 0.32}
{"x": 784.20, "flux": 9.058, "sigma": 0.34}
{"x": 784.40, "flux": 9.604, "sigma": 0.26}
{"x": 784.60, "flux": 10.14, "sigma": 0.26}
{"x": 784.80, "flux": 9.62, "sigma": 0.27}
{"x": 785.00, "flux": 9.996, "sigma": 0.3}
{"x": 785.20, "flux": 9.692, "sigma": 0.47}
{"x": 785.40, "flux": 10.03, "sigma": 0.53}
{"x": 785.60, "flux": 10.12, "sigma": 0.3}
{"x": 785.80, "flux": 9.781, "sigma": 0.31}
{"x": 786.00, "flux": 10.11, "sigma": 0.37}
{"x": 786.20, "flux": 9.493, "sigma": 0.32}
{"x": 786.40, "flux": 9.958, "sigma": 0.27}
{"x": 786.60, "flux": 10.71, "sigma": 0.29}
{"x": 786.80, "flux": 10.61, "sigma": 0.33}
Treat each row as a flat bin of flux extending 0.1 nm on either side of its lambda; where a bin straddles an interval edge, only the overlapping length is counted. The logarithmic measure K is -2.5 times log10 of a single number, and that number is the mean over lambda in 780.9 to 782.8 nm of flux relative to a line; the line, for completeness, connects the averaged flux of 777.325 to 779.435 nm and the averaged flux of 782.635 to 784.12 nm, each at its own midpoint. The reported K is -0.05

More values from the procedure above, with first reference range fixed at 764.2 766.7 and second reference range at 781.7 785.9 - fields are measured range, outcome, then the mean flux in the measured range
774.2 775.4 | 0.07 mag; 8.8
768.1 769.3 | 0.04 mag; 8.91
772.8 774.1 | -0.04 mag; 9.69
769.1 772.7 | 0.06 mag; 8.76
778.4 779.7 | 0.05 mag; 9.08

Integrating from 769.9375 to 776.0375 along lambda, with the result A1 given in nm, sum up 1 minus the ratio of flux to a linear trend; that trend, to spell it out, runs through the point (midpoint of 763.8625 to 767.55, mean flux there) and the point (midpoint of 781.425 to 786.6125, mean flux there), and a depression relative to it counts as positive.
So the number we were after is 0.19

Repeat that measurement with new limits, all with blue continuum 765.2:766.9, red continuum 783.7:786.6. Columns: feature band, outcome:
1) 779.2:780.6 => 0.03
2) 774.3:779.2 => 0.12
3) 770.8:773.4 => -0.09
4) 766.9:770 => 0.07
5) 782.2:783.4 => 0.03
